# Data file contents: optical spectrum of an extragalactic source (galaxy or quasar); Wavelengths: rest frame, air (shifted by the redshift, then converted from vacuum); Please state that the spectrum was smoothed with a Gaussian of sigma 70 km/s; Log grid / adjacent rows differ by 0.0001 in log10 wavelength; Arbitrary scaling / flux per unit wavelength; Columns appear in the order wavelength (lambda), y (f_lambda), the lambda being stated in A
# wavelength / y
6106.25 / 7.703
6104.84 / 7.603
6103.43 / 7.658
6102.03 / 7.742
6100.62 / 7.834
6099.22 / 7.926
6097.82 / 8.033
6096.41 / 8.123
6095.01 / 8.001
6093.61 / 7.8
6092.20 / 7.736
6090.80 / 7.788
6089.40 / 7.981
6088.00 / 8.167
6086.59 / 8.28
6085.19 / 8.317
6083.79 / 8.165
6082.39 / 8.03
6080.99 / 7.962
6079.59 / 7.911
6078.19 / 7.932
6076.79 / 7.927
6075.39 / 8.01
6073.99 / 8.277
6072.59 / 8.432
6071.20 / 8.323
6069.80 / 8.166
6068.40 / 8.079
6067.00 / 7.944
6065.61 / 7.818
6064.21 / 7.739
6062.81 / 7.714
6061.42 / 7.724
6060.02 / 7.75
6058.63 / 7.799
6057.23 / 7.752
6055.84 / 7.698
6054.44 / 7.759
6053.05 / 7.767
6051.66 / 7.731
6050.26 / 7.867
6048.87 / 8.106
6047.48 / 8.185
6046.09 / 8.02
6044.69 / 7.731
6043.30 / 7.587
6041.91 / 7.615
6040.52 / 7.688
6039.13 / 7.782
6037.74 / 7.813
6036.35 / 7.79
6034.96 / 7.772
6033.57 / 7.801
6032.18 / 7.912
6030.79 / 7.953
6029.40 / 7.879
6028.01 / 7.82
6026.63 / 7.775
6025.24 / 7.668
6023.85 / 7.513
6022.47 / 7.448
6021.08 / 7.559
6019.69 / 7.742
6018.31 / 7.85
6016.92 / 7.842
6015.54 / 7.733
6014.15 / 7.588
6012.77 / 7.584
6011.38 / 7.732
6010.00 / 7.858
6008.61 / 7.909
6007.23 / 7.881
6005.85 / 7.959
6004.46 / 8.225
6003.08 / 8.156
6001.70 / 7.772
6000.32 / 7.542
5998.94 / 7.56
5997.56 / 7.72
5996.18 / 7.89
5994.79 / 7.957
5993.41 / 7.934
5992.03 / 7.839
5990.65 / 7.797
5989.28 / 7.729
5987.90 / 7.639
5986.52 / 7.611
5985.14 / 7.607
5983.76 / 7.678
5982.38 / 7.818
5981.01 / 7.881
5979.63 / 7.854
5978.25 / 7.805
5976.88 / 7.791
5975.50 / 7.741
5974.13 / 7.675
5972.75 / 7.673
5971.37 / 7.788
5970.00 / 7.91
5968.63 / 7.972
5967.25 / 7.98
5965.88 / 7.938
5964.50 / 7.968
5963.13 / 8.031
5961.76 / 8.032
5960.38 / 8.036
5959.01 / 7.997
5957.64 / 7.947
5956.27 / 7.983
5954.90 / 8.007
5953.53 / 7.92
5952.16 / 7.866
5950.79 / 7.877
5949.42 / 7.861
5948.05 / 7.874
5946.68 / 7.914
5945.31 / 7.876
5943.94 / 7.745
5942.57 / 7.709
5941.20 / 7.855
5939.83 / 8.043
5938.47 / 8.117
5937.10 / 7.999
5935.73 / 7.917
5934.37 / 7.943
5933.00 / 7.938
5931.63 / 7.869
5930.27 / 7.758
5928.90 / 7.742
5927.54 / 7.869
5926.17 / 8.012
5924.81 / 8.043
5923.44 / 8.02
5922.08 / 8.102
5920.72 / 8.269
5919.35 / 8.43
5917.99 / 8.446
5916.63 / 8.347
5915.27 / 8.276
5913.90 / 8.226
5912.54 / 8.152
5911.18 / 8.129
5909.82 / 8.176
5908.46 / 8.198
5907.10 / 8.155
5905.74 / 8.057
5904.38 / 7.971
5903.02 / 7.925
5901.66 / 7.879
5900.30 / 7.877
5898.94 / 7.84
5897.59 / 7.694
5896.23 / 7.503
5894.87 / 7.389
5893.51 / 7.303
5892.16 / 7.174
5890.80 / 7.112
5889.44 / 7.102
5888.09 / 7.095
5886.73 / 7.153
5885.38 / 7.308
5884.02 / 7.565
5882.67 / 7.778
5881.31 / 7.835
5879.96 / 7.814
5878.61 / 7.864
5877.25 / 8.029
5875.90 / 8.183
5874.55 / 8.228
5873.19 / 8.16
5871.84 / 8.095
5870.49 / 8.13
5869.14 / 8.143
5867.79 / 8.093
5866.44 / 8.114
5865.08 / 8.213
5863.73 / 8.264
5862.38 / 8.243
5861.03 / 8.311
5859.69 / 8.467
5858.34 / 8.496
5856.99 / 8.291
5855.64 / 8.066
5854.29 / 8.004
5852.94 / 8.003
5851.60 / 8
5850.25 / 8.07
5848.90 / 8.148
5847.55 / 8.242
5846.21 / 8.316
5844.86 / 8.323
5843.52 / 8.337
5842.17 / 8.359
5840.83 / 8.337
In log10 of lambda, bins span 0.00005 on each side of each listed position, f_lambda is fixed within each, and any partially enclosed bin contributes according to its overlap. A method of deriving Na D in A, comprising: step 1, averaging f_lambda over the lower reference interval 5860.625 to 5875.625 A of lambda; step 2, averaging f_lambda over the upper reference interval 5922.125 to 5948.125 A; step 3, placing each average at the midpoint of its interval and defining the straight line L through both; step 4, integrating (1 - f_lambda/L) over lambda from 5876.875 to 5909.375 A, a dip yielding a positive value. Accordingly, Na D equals 1.7 A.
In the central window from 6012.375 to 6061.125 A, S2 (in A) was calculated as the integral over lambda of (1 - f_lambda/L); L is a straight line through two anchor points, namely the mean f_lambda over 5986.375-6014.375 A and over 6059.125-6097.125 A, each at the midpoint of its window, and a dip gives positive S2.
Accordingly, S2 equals 0.8 A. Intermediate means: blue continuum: 7.81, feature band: 7.77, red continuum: 8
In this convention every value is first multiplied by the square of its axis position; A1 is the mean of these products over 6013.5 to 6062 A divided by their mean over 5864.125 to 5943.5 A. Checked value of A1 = 1.03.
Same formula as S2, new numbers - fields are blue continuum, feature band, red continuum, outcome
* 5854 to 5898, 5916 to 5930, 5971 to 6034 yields -0.52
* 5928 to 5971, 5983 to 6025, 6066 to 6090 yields 1.27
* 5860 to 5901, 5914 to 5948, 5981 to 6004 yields -0.98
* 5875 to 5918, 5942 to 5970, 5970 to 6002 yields -0.57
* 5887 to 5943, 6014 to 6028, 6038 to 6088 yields 0.42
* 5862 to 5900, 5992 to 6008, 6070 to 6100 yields 0.13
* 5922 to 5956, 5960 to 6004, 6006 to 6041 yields 0.06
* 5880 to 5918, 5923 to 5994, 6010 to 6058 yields -0.98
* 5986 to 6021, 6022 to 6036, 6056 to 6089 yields 0.20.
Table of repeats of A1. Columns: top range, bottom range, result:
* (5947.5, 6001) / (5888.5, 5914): 1.03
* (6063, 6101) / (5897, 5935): 1.05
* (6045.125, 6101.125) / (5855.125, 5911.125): 1.08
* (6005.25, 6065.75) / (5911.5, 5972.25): 1.00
